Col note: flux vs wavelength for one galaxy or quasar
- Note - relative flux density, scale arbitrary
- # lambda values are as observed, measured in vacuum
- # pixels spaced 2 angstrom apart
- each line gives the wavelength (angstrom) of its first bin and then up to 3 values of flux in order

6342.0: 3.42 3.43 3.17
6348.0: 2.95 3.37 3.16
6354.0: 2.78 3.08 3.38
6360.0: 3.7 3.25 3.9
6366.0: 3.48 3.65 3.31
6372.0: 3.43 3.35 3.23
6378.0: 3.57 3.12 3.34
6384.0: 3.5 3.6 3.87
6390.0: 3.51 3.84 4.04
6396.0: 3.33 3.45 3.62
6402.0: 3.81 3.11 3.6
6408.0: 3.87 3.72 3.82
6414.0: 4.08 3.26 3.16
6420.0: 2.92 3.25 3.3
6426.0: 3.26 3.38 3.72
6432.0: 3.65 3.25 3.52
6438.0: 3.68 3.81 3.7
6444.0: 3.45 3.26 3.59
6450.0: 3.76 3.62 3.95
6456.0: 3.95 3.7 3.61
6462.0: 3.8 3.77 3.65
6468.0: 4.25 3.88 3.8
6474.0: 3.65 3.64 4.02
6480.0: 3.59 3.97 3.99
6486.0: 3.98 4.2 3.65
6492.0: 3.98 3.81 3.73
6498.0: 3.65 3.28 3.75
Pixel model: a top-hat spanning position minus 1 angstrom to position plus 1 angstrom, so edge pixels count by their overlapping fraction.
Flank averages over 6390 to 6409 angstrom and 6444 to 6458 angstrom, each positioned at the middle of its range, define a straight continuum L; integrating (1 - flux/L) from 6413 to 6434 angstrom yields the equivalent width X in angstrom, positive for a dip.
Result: 1.47 angstrom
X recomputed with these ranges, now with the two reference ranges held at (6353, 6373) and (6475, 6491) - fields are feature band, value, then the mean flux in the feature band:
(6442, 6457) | 0.4 angstrom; 3.66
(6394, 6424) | 0.6 angstrom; 3.51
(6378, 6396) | -0.5 angstrom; 3.59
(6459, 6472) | -0.1 angstrom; 3.82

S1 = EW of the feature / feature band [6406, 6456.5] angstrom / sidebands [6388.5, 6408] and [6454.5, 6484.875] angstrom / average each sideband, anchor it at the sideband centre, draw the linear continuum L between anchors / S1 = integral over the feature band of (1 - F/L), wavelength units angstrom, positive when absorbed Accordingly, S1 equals 2.1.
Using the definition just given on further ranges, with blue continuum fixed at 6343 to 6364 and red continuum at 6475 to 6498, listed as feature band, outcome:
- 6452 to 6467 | -0.11 angstrom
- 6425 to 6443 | 0.35 angstrom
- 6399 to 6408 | -0.23 angstrom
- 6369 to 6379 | -0.08 angstrom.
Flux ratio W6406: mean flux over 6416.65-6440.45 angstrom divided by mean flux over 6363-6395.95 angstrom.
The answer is 0.96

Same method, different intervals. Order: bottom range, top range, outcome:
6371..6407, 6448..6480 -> 1.08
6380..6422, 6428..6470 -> 1.04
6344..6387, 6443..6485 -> 1.12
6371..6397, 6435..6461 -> 1.04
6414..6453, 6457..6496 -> 1.11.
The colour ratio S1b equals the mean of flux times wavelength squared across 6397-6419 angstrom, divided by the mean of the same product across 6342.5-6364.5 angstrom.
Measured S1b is 1.1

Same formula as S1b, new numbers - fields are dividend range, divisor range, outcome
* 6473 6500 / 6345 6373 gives 1.19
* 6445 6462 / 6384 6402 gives 1.03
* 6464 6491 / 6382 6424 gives 1.11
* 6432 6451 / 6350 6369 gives 1.08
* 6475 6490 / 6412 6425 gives 1.18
